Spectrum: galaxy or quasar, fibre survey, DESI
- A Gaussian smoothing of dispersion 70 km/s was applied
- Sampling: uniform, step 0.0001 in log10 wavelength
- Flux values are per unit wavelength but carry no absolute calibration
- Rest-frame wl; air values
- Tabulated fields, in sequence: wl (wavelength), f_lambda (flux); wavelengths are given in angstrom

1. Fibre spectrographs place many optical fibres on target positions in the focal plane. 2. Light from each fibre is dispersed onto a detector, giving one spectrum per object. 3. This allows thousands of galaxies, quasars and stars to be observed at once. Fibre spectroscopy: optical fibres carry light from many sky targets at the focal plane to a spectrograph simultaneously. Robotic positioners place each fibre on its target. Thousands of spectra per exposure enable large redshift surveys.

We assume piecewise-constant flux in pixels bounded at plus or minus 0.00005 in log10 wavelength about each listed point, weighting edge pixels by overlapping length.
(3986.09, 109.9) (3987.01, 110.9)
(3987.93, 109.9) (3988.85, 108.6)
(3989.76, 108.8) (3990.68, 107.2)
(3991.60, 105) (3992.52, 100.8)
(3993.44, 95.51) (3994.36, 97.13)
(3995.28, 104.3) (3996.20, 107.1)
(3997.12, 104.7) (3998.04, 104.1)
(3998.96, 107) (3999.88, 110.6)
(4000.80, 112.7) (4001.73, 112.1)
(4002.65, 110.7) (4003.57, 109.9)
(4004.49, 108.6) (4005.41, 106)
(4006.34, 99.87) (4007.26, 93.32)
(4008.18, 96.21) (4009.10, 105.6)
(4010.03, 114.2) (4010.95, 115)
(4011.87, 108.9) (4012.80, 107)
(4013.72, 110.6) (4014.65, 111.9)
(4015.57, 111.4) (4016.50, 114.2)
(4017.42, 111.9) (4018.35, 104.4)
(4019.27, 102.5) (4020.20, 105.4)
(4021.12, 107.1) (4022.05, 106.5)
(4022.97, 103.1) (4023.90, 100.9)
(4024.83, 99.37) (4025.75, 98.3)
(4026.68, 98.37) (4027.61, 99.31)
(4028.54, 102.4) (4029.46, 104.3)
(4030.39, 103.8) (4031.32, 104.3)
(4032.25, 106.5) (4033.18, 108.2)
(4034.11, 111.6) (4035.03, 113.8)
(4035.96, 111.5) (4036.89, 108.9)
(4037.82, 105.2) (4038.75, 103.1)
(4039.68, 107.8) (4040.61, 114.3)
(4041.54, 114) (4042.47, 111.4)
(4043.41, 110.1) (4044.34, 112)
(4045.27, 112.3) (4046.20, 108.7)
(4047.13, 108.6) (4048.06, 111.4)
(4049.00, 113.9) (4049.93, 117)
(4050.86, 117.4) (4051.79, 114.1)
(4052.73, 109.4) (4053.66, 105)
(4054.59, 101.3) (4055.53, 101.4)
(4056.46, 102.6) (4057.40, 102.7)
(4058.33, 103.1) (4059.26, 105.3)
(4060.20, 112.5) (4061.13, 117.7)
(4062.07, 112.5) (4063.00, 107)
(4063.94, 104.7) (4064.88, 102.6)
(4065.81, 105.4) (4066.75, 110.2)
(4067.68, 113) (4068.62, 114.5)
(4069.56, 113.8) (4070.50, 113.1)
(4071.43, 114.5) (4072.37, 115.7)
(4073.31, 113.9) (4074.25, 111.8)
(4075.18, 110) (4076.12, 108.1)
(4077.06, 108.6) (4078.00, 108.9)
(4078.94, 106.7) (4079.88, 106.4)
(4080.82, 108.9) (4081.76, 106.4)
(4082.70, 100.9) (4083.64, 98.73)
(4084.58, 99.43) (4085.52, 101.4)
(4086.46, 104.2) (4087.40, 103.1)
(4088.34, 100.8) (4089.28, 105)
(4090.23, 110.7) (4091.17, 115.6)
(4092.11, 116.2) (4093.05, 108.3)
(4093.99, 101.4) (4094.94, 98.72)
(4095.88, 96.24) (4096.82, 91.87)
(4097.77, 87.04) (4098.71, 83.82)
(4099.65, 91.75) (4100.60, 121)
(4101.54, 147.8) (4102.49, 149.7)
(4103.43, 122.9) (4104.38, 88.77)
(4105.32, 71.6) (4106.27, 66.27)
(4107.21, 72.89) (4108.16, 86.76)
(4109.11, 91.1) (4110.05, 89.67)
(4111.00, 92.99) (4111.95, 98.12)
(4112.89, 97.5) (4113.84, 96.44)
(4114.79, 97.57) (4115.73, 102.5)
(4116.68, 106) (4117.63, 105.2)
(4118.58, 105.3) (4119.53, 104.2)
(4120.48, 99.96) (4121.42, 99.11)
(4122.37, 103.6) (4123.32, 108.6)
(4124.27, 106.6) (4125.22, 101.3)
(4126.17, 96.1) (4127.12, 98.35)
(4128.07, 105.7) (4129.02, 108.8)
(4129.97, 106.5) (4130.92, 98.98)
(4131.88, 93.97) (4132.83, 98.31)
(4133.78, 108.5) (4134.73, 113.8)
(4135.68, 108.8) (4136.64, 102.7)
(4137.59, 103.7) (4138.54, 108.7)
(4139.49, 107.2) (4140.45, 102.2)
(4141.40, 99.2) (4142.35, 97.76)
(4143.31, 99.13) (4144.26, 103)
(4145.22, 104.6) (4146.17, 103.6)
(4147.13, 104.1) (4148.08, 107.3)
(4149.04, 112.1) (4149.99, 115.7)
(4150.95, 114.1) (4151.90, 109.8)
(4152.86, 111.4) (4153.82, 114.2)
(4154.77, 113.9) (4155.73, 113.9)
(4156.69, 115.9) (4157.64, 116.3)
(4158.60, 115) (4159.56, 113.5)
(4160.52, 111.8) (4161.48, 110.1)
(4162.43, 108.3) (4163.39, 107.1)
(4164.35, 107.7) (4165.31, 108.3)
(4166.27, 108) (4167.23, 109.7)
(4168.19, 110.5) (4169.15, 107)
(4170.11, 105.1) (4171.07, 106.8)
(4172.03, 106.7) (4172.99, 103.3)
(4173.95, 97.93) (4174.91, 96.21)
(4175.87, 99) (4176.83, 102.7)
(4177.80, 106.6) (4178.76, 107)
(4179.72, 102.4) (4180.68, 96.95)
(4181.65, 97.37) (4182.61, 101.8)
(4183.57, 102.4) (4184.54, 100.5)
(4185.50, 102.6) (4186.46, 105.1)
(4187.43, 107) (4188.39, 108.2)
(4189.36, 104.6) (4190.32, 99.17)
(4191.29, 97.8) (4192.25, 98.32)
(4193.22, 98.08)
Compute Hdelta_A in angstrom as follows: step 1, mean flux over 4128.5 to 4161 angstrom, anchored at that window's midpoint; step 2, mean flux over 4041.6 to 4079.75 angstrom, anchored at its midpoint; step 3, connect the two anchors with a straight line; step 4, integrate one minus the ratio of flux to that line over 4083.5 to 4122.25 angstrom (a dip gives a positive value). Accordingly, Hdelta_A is 2.8 angstrom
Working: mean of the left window 110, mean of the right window 108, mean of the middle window 101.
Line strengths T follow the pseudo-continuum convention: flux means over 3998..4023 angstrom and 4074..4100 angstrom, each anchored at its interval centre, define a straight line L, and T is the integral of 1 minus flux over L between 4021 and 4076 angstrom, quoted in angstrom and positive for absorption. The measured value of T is -1.52 angstrom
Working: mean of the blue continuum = 108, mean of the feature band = 108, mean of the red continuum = 103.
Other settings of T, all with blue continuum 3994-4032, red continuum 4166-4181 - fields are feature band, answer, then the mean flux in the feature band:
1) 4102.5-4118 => 1.52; 94.5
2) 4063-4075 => -0.65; 111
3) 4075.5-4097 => 0.04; 105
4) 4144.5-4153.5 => -0.41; 109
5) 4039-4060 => -0.77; 109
